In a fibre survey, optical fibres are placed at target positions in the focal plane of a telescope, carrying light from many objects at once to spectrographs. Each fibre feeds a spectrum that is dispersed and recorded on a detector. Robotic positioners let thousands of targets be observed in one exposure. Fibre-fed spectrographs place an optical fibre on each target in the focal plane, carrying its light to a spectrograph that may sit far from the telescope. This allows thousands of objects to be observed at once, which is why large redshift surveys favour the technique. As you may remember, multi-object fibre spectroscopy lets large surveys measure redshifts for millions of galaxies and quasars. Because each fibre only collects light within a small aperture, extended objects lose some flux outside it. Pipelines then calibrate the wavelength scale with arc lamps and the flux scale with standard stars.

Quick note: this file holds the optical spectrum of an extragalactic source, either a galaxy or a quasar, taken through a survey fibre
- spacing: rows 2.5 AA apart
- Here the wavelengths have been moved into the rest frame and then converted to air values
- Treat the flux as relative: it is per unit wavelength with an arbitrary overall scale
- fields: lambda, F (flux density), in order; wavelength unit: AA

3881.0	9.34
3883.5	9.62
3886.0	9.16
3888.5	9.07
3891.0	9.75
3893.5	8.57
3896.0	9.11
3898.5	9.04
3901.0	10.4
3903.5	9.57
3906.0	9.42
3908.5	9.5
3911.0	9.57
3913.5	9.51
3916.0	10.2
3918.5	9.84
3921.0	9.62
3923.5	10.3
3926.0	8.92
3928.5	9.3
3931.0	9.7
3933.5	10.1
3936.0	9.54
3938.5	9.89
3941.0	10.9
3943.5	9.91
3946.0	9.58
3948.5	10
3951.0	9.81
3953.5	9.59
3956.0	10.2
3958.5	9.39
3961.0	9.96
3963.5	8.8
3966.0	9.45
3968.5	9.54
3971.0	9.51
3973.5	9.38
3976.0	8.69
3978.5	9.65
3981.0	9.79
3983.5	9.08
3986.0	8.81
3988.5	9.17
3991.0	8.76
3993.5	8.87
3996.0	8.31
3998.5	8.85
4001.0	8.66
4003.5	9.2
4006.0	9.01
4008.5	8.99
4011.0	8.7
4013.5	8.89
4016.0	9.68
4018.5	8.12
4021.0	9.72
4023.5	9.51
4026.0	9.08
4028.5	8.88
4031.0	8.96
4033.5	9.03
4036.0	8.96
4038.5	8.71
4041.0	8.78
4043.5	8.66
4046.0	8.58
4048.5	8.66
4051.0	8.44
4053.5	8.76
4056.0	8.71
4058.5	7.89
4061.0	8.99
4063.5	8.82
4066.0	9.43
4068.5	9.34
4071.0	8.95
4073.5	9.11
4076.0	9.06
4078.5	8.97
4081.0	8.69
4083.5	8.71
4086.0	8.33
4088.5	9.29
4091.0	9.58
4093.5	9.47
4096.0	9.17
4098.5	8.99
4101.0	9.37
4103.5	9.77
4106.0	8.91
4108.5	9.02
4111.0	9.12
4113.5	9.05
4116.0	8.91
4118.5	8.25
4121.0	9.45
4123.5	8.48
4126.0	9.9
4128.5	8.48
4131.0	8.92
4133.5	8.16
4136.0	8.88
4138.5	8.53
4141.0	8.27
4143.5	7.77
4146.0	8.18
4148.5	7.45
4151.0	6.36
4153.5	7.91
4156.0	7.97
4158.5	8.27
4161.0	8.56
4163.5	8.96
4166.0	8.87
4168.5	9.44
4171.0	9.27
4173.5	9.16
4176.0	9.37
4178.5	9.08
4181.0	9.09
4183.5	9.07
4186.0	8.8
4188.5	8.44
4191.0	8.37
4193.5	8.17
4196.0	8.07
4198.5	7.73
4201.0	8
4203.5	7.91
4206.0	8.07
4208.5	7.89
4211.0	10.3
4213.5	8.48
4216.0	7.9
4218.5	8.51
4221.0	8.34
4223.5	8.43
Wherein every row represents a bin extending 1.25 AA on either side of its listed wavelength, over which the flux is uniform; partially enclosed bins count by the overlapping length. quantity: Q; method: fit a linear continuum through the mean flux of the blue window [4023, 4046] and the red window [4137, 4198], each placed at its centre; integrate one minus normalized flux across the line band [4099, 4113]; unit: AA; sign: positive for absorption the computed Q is -0.87 AA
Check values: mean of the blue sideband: 8.91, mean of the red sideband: 8.47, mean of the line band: 9.21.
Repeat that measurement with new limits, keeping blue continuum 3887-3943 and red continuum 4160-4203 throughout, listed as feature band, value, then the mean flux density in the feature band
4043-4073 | 1.2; 8.78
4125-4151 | 1.6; 8.34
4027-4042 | 0.5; 8.89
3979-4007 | 1.2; 8.97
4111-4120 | 0.1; 8.81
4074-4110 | -0.3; 9.1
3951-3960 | -0.2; 9.74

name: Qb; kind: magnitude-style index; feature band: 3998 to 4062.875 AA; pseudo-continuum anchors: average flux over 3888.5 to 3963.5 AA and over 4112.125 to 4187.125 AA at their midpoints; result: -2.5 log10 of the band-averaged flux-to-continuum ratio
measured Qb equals 0.04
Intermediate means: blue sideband 9.67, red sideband 8.63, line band 8.86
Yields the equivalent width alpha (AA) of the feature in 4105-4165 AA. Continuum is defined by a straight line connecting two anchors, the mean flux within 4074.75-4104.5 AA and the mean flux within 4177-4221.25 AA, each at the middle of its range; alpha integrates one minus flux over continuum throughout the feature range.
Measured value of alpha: 2.4 AA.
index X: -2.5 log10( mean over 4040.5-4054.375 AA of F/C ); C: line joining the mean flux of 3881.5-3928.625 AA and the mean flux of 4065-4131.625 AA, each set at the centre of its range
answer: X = 0.07 mag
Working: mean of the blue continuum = 9.5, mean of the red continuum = 9.06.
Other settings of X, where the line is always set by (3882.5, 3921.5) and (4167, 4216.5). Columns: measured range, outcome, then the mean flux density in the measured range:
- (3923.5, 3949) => -0.05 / 9.8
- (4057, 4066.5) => 0.04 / 8.73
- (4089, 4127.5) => -0.03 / 9.16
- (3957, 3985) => -0.01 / 9.39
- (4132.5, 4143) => 0.05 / 8.42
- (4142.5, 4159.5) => 0.14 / 7.69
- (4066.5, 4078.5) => -0.02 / 9.12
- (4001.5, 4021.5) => 0.02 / 9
